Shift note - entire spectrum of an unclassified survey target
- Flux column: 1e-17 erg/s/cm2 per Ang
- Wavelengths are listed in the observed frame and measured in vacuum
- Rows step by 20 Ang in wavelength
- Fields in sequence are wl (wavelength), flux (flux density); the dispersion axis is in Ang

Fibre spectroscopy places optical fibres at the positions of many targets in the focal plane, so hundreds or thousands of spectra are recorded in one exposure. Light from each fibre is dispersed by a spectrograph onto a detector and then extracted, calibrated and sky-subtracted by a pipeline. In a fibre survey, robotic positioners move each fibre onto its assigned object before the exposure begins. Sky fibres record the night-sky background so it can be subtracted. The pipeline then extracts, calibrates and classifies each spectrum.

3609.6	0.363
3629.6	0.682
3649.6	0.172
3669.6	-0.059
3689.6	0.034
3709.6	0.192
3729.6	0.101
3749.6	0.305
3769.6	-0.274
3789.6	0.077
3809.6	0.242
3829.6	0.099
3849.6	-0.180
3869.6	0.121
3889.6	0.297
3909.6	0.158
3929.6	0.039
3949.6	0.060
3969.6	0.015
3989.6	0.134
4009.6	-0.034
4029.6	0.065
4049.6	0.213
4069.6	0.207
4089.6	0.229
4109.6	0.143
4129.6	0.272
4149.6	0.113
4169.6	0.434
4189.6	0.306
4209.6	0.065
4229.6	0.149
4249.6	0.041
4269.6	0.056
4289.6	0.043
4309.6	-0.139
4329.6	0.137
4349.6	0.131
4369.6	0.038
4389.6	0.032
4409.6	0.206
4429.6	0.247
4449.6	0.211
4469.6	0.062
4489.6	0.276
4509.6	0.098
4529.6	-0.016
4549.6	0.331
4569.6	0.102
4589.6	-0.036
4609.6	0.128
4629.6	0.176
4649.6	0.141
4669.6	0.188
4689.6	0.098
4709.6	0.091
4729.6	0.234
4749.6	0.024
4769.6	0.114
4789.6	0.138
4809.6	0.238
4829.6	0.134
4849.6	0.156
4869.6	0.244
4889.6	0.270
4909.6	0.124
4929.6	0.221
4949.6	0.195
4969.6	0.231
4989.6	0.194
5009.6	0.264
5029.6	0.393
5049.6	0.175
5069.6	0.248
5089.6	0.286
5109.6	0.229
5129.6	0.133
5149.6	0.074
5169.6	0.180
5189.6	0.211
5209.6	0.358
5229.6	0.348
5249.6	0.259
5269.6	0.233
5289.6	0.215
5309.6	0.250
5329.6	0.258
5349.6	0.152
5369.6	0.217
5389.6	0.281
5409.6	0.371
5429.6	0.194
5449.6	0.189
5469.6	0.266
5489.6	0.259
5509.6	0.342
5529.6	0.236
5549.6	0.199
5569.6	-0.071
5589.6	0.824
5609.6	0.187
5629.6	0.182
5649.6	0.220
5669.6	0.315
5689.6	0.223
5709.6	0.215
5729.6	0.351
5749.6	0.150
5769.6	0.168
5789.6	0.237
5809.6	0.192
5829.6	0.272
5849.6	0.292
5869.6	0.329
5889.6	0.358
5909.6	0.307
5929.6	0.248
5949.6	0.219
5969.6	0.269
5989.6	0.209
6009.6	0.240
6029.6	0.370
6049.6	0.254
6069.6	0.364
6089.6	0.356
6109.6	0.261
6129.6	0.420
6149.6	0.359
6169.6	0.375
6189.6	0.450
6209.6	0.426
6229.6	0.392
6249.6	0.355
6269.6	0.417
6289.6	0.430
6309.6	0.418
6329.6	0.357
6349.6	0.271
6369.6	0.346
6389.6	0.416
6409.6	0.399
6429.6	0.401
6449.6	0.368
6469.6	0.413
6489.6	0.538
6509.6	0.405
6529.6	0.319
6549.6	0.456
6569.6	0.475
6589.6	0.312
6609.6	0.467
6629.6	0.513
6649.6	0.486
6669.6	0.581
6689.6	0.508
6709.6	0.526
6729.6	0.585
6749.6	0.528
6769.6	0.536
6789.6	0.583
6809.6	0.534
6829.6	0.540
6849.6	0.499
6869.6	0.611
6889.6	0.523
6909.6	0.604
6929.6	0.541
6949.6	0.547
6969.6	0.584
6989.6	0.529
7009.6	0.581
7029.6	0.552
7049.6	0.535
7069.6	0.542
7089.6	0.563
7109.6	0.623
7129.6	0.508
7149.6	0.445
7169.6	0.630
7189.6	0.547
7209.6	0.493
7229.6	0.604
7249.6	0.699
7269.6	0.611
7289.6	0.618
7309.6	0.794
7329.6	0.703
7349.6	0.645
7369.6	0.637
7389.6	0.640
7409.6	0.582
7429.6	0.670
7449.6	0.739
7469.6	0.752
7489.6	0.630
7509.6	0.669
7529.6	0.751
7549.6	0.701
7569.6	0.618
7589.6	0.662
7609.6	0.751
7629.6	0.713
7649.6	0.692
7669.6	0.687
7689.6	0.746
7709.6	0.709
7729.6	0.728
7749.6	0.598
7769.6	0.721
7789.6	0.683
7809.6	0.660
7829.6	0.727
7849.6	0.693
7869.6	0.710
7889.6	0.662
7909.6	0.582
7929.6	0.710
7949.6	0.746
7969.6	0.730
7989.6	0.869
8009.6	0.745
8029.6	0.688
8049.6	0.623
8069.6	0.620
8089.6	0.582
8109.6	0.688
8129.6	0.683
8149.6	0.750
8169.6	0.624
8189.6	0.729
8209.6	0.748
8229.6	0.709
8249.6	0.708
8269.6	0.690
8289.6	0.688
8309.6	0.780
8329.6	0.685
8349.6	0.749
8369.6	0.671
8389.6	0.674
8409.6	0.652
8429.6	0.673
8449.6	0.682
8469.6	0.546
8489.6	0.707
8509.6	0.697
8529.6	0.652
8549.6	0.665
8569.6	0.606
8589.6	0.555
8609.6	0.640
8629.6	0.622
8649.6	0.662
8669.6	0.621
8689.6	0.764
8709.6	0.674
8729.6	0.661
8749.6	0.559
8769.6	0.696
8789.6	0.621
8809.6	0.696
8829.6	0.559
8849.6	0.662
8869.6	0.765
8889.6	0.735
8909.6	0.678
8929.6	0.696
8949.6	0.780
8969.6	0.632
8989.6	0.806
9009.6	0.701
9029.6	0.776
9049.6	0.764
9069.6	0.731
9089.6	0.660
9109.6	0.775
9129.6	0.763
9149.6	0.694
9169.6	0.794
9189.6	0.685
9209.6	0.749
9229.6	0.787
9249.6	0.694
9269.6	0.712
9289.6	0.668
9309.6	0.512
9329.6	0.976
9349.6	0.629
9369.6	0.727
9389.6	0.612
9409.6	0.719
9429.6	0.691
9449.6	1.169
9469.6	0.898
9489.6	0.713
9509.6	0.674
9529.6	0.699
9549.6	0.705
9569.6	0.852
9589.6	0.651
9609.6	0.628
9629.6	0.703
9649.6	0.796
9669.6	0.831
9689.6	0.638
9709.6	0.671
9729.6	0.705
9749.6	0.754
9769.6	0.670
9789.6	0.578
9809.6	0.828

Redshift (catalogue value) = 0.659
